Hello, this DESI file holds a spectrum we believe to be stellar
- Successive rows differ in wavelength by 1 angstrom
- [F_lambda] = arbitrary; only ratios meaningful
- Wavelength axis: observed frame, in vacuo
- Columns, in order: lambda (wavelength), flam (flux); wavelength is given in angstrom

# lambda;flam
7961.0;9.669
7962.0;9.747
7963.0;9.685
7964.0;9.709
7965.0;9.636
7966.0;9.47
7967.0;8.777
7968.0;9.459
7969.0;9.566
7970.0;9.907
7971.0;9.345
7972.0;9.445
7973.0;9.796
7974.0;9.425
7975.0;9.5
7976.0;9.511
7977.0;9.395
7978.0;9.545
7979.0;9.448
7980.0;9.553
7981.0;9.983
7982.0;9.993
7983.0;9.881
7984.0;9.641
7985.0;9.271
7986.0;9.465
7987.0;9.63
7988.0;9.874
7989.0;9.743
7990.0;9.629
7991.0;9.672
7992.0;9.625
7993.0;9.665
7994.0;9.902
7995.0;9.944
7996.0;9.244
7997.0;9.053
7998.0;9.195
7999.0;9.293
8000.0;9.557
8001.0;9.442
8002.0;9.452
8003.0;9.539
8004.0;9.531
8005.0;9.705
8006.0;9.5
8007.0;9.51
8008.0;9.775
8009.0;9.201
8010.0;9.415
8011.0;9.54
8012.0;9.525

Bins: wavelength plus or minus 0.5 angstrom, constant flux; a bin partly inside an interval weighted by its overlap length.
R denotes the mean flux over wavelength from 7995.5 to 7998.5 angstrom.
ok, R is 9.16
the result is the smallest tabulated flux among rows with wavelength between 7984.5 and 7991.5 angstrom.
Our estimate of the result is 9.271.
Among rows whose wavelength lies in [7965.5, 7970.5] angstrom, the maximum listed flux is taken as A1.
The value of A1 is 9.907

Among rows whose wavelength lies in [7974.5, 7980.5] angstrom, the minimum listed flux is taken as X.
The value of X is 9.395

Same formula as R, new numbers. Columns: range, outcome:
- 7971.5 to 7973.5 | 9.62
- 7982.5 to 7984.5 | 9.76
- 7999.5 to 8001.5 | 9.5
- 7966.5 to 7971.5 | 9.41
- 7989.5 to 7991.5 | 9.65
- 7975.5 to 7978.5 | 9.48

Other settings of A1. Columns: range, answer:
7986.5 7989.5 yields 9.874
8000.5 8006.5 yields 9.705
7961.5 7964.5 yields 9.747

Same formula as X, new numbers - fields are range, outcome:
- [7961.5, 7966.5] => 9.47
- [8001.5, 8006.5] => 9.452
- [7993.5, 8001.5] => 9.053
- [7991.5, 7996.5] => 9.244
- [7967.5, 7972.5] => 9.345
